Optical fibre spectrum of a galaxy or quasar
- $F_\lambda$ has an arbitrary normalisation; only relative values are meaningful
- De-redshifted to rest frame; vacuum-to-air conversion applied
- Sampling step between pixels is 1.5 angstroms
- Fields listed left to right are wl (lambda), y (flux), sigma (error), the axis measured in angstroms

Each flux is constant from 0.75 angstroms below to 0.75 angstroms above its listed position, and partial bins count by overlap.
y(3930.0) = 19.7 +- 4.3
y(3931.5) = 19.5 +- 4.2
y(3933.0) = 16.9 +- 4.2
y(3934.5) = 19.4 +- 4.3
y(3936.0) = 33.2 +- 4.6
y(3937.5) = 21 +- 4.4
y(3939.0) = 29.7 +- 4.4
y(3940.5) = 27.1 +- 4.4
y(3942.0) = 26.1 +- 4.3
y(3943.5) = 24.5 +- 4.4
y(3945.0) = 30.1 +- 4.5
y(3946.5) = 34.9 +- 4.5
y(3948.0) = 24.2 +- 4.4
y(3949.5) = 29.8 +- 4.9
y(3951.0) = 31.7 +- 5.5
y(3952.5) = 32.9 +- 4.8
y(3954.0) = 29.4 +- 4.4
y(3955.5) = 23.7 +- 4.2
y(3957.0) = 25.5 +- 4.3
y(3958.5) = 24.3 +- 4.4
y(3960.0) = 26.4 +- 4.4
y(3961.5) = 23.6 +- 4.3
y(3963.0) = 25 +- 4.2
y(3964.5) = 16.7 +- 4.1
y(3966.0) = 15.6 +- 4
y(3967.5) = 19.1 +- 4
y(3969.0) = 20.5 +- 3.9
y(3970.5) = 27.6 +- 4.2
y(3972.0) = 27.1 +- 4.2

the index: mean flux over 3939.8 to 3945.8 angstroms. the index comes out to 27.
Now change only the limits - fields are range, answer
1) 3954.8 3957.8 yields 24.6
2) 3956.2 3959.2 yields 24.9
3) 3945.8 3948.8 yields 29.5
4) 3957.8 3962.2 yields 24.8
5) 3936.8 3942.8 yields 26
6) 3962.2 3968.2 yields 19.1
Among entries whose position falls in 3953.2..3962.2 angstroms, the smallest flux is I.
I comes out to 23.6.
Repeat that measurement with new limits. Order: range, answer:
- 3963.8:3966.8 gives 15.6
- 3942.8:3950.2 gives 24.2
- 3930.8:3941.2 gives 16.9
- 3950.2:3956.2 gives 23.7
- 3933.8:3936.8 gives 19.4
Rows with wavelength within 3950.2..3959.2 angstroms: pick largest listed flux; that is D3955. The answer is 32.9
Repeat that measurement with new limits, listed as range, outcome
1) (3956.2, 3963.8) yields 26.4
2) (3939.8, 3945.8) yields 30.1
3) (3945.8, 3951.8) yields 34.9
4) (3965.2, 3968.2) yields 19.1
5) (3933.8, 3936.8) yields 33.2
